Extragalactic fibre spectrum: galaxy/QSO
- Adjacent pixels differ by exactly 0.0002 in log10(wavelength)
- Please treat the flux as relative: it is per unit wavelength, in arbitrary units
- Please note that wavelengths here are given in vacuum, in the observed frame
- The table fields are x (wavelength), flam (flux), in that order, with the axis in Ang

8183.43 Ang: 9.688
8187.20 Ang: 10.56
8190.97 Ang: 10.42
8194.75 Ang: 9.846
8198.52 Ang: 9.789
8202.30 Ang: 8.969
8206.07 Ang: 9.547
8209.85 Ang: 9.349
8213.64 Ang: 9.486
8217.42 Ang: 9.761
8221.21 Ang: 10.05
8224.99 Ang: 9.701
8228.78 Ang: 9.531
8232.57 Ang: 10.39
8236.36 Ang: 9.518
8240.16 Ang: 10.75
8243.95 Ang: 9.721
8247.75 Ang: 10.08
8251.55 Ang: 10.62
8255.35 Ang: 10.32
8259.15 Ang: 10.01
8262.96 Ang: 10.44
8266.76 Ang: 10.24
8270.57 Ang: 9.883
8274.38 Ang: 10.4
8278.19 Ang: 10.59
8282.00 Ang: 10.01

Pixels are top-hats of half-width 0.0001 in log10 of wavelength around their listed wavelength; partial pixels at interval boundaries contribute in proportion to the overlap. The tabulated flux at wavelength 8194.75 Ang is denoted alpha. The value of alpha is 9.846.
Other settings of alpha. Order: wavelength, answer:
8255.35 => 10.32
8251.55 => 10.62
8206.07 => 9.547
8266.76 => 10.24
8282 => 10.01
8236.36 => 9.518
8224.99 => 9.701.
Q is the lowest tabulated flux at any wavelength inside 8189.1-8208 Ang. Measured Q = 8.969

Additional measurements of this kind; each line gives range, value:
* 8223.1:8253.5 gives 9.518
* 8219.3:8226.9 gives 9.701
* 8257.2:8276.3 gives 9.883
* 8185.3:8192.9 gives 10.42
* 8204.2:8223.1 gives 9.349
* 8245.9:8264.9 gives 10.01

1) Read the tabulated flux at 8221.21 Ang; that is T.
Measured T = 10.05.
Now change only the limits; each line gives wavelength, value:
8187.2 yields 10.56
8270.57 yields 9.883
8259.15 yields 10.01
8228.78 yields 9.531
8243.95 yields 9.721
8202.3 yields 8.969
